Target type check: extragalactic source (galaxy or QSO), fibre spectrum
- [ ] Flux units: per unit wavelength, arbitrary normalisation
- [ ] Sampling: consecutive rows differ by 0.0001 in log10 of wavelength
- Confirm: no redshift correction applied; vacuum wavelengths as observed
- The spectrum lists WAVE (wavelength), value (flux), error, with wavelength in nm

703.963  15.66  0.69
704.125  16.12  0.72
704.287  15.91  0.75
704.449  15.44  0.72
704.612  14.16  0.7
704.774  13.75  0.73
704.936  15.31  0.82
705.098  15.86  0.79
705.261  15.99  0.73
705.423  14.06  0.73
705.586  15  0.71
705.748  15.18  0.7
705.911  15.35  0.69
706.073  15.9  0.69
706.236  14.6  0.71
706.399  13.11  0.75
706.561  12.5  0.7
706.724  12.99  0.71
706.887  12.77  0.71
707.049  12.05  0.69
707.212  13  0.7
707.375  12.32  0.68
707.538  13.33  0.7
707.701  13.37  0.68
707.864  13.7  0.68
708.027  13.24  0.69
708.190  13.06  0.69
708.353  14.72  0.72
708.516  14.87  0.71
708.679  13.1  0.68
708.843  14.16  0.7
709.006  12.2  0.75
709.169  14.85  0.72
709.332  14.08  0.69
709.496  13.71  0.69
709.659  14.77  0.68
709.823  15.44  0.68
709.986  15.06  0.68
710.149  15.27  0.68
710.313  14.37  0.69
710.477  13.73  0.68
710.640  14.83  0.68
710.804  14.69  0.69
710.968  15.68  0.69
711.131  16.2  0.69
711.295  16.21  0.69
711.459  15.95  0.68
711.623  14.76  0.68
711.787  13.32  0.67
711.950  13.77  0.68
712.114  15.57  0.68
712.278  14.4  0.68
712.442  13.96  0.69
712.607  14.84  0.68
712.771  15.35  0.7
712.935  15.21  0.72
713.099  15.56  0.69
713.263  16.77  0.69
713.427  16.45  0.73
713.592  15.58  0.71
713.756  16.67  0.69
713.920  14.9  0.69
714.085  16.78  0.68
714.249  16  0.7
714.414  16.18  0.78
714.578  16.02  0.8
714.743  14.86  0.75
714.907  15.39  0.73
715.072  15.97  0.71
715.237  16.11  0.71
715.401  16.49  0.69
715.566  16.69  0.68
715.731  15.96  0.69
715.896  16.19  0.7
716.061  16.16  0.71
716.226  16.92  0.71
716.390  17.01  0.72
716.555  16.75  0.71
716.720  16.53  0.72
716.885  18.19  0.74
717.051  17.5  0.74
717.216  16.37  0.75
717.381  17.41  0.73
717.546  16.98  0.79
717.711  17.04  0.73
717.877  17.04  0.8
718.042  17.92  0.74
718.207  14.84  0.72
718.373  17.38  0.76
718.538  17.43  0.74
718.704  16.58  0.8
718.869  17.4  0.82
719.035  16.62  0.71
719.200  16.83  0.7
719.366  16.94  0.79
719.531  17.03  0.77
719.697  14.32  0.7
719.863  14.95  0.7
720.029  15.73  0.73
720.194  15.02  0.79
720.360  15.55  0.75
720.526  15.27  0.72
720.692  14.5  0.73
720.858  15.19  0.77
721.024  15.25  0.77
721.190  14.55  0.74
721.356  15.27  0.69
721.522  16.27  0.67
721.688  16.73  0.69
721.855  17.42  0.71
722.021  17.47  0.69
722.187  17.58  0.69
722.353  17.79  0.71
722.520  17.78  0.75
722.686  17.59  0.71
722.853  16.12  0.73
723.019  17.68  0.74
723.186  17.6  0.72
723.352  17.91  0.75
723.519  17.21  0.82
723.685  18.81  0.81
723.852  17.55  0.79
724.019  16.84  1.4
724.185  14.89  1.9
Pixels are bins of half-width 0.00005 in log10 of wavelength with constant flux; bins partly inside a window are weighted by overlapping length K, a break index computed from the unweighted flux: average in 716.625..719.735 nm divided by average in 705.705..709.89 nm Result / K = 1.23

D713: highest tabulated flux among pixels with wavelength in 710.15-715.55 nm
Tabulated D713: 16.78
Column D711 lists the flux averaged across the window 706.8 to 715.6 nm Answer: 14.8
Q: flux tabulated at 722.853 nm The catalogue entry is 16.12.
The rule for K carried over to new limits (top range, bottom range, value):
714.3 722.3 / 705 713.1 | 1.14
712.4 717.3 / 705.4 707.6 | 1.18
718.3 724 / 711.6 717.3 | 1.04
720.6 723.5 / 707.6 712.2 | 1.15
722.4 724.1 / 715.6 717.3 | 1.04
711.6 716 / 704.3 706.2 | 1.03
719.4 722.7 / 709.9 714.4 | 1.05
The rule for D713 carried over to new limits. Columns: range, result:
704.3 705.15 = 15.86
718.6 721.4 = 17.4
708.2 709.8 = 14.87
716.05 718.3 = 18.19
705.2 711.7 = 16.21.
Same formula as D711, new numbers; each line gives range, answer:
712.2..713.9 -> 15.5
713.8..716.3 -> 16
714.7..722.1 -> 16.3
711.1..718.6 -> 16.1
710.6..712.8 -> 15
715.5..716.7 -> 16.5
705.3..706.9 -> 14.3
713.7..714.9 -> 15.9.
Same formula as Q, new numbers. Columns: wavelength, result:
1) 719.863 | 14.95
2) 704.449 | 15.44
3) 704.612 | 14.16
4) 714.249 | 16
